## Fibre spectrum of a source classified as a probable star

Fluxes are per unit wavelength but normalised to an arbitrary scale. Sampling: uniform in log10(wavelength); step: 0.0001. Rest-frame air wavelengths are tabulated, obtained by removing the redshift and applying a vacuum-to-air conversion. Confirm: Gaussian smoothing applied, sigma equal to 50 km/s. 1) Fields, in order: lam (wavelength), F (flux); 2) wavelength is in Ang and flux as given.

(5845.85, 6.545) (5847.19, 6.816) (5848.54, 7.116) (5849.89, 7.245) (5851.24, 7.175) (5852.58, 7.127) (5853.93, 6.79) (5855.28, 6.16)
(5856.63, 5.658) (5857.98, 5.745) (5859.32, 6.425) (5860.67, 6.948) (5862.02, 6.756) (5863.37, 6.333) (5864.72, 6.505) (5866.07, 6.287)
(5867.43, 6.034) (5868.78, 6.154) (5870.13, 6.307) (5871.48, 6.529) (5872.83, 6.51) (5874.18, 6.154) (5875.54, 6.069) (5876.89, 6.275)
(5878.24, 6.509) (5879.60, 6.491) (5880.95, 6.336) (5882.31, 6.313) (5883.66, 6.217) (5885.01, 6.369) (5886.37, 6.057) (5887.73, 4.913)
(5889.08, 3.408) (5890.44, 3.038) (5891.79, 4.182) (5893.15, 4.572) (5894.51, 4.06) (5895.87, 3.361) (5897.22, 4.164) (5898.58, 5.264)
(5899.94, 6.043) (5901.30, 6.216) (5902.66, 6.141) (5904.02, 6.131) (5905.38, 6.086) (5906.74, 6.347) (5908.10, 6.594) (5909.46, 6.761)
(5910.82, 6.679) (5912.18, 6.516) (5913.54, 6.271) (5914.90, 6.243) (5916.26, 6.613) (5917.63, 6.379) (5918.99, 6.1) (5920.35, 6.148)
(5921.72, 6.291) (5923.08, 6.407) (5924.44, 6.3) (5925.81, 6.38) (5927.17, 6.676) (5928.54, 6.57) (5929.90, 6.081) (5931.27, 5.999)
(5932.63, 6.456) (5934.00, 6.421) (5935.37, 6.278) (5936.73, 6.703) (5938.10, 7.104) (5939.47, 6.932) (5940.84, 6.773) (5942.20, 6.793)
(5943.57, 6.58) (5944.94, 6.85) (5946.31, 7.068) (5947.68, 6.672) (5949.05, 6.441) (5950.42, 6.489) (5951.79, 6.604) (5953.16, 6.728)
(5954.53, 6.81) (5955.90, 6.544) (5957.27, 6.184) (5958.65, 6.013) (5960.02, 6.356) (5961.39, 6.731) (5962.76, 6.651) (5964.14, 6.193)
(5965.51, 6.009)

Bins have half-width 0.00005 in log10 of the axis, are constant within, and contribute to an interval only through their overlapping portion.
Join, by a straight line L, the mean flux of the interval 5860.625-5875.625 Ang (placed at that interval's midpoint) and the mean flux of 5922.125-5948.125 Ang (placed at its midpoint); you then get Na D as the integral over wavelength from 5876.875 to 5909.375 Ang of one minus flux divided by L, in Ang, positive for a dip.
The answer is 4.9 Ang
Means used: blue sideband 6.37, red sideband 6.58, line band 5.47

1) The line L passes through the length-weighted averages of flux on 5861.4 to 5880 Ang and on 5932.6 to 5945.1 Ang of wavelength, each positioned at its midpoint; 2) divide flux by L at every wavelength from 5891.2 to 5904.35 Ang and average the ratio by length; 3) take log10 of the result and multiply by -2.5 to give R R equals 0.29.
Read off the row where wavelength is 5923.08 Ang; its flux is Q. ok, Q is 6.407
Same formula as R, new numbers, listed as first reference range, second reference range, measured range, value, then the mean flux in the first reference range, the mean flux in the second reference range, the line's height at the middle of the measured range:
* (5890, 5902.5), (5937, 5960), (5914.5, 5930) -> -0.131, 4.64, 6.65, 5.64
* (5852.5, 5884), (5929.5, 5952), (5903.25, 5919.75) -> 0.018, 6.35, 6.61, 6.5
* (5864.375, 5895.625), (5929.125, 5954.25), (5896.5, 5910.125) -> 0.011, 5.66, 6.61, 6.02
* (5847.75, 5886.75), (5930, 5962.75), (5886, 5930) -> 0.141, 6.44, 6.58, 6.51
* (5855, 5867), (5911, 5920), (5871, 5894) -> 0.129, 6.31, 6.37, 6.33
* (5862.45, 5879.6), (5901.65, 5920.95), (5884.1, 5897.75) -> 0.384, 6.32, 6.36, 6.34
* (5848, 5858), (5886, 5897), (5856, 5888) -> -0.168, 6.67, 4.15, 5.43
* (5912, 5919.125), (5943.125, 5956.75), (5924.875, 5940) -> 0.003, 6.36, 6.67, 6.52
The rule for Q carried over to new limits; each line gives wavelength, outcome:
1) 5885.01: 6.369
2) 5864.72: 6.505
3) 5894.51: 4.06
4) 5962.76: 6.651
